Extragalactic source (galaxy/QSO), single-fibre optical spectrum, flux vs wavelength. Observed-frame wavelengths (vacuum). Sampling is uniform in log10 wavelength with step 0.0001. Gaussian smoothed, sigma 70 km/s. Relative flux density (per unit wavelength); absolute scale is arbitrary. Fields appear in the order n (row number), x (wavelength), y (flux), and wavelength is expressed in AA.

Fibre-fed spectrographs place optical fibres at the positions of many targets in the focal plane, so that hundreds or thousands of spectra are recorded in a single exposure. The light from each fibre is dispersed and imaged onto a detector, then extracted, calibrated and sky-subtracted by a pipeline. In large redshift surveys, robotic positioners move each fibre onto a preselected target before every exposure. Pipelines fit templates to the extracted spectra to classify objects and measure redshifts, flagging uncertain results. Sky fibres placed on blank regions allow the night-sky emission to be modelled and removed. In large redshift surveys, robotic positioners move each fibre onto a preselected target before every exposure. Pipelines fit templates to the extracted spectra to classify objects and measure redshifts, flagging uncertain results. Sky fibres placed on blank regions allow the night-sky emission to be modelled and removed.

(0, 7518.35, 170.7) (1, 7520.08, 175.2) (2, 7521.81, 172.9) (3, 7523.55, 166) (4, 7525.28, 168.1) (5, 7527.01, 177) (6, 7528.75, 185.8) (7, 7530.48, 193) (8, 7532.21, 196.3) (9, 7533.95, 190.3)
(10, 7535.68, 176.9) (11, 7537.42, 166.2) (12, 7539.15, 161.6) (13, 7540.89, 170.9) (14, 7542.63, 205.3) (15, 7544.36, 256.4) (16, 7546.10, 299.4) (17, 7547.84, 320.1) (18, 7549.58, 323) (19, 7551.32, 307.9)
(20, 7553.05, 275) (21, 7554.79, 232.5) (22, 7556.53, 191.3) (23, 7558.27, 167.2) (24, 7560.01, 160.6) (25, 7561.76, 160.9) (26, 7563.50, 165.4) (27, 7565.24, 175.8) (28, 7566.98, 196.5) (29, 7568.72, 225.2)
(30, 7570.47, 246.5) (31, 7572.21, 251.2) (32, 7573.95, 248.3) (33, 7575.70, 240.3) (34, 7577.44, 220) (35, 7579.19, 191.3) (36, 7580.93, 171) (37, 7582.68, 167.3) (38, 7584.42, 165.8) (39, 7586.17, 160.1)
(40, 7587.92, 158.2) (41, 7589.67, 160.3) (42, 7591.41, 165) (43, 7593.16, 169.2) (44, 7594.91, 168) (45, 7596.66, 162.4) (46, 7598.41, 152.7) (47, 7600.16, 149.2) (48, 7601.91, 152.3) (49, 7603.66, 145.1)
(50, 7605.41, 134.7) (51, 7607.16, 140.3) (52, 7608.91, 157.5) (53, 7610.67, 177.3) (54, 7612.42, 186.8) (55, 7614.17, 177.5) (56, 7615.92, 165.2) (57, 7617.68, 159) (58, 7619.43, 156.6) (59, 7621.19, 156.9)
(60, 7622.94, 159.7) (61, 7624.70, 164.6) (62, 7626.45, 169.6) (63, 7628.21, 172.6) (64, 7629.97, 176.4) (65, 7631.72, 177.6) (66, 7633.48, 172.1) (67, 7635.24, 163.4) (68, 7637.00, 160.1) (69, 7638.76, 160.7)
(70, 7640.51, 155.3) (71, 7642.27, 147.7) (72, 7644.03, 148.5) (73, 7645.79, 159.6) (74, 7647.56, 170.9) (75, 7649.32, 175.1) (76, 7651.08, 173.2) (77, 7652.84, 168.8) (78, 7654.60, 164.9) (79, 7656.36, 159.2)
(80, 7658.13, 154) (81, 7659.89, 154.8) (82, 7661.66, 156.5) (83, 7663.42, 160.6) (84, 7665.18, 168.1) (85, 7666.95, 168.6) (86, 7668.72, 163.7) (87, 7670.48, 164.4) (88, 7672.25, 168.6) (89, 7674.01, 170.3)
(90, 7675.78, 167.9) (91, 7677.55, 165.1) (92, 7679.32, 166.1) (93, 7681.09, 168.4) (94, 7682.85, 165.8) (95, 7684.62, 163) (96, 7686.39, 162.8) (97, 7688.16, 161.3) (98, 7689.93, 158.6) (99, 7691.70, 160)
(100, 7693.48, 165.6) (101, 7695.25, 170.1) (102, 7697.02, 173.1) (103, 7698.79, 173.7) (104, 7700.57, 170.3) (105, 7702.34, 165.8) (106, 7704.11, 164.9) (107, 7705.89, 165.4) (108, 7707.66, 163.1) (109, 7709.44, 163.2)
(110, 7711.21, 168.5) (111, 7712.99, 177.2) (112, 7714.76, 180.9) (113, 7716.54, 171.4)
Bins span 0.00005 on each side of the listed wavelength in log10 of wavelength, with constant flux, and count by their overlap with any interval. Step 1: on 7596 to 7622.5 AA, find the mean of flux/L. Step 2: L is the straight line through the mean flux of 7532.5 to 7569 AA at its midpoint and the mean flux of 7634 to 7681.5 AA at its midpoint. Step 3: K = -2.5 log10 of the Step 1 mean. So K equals 0.18 mag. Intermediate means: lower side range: 215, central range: 158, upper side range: 163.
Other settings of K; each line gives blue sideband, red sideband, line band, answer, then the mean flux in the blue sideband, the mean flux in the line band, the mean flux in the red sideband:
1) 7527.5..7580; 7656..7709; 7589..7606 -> 0.26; 216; 156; 165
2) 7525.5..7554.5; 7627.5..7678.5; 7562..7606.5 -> 0.12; 224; 181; 164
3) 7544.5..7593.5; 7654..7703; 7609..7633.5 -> 0.12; 212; 169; 165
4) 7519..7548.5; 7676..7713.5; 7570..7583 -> -0.15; 198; 218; 166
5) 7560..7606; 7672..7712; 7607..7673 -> 0.06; 181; 164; 166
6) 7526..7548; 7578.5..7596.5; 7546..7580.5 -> -0.22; 204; 228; 167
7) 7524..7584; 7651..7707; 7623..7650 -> 0.10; 211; 165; 165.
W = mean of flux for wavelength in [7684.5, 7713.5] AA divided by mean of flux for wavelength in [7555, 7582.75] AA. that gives 0.83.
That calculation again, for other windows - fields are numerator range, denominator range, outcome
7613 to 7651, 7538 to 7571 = 0.74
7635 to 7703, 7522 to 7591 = 0.80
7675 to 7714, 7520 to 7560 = 0.79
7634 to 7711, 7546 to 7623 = 0.86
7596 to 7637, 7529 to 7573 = 0.75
